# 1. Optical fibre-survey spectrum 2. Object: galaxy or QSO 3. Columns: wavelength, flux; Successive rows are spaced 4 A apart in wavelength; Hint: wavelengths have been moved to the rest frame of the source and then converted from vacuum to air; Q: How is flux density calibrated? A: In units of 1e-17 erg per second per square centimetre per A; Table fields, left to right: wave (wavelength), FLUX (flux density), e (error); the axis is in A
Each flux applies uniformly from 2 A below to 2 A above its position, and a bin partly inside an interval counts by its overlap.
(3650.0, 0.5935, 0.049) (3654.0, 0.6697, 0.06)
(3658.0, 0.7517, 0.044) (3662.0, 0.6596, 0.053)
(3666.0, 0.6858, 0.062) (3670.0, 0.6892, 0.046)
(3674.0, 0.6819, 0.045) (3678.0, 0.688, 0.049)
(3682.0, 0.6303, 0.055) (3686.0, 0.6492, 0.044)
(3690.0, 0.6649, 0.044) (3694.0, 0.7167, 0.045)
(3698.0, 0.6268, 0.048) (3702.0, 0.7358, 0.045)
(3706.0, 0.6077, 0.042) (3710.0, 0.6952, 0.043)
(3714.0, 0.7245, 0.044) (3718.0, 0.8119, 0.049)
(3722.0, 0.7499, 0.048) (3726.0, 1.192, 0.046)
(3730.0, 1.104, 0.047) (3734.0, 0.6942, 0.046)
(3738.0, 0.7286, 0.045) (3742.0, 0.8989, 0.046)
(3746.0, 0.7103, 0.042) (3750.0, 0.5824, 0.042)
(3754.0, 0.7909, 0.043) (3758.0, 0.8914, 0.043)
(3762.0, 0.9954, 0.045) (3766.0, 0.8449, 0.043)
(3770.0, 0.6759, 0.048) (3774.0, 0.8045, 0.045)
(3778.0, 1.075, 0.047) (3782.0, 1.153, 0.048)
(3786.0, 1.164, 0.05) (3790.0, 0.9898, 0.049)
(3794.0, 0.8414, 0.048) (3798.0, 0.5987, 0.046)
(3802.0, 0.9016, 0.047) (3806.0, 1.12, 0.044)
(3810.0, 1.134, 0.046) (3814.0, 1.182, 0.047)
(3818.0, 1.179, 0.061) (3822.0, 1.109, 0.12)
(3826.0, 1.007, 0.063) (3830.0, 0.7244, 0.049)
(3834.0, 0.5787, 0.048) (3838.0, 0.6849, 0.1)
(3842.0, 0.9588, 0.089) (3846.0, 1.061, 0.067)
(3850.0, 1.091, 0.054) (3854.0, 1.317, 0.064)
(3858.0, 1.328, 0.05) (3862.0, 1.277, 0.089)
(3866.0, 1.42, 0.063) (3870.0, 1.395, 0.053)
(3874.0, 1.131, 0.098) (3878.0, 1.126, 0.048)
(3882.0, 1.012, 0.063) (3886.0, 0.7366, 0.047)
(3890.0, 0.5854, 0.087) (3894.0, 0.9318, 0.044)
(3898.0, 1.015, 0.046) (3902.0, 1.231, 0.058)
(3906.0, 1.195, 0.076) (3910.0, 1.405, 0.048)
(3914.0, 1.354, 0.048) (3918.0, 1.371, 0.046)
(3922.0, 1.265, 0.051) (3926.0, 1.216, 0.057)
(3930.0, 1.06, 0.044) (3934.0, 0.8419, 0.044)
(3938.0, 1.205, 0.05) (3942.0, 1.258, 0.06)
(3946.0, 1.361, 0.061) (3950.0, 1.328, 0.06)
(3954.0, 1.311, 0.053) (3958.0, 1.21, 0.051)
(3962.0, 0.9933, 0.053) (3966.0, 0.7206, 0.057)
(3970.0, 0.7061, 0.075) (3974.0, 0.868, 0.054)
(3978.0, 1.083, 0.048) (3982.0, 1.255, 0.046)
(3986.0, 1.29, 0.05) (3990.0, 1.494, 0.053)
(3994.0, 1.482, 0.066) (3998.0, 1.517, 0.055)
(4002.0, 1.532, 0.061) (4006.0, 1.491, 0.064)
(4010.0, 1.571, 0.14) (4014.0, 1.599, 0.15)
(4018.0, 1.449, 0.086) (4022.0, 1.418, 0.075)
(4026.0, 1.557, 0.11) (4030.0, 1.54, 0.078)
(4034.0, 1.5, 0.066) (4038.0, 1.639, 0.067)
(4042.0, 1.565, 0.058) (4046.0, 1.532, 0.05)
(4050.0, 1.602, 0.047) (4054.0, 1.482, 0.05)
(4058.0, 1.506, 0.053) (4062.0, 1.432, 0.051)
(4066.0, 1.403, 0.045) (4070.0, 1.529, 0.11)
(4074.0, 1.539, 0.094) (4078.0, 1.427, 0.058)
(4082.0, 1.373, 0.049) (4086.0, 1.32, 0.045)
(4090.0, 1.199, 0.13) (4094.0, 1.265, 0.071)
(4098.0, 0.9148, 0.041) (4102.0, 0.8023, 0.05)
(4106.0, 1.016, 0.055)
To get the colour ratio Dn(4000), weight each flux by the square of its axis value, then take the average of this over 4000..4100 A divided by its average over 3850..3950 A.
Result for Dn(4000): 1.34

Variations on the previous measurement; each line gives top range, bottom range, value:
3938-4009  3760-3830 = 1.38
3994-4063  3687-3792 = 2.13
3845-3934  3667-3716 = 1.89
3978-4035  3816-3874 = 1.47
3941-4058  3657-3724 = 2.32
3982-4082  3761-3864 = 1.69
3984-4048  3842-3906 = 1.47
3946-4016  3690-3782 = 1.78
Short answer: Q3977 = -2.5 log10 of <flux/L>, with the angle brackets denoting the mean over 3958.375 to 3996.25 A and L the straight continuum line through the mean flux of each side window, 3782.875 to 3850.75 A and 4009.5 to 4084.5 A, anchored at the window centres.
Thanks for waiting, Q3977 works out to 0.21 mag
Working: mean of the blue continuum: 0.961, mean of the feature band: 1.11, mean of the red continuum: 1.51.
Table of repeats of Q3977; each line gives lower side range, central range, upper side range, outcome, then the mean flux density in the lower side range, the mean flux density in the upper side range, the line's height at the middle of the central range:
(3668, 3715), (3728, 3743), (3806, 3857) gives -0.097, 0.675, 1.01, 0.781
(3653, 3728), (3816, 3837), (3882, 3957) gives 0.070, 0.718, 1.15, 0.972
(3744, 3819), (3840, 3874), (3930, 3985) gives -0.224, 0.925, 1.09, 0.996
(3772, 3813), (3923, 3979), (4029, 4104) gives 0.126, 0.983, 1.4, 1.22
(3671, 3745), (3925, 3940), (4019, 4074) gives 0.174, 0.754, 1.52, 1.26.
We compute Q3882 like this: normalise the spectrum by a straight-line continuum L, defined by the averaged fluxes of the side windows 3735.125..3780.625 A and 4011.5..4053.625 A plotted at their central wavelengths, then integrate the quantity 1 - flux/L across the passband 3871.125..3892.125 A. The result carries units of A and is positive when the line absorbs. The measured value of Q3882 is 3.71 A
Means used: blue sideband 0.82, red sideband 1.54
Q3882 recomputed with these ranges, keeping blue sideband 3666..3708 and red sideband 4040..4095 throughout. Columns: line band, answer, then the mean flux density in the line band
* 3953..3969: 2.7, 1.02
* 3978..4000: -1.6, 1.38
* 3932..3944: 0.8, 1.1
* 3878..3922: 0.5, 1.09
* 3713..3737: -4.2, 0.88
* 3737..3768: -0.2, 0.808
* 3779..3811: -3.5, 0.986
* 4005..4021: -2.3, 1.52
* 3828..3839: 3.5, 0.661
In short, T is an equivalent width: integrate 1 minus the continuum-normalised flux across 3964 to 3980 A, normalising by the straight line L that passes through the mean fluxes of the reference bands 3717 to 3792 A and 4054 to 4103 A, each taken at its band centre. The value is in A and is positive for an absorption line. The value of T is 4.6 A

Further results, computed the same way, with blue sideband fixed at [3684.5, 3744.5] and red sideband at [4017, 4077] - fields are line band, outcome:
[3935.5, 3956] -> 0.10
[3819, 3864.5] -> 1.68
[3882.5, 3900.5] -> 4.98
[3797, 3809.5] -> 0.59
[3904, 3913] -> -0.75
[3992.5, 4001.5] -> -0.67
